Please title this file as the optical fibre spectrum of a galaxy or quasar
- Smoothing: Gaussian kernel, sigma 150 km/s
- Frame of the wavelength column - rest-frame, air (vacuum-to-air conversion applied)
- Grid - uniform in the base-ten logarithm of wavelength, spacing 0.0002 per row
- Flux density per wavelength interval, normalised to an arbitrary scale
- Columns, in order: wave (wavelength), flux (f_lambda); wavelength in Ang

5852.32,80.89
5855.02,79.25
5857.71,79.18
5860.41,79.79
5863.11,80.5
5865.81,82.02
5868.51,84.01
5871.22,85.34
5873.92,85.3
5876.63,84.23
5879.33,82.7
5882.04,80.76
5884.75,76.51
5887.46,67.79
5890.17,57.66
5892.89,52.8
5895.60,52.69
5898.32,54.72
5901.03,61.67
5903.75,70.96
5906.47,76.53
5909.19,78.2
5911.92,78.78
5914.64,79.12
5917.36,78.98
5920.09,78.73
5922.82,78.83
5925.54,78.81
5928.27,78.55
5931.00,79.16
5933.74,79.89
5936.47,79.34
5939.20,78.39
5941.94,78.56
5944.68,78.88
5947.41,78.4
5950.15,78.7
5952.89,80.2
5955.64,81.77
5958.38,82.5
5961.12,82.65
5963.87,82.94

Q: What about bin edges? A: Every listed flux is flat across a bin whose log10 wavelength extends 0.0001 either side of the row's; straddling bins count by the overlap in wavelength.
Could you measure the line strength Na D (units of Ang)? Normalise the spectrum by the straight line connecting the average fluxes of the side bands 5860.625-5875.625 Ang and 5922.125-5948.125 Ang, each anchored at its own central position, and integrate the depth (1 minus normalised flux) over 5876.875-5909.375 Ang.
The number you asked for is 5.4 Ang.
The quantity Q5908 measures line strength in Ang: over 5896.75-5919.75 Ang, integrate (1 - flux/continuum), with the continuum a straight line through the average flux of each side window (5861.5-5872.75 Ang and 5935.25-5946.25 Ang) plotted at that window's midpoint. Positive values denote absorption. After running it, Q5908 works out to 2.3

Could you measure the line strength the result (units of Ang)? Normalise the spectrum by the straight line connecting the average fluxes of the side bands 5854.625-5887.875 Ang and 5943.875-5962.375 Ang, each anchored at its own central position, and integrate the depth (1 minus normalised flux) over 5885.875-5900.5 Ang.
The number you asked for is 4.2 Ang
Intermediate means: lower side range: 81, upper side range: 80.5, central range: 57.7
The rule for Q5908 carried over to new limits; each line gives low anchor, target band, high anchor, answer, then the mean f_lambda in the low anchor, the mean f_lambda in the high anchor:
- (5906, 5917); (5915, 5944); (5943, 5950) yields -0.1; 78.4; 78.7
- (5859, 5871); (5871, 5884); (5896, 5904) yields -1.6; 81.9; 60.1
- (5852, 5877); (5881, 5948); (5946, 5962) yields 6.5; 82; 80.7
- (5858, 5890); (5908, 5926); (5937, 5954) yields 0.1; 79.9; 78.9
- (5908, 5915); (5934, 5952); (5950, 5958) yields 0.3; 78.6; 80.7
